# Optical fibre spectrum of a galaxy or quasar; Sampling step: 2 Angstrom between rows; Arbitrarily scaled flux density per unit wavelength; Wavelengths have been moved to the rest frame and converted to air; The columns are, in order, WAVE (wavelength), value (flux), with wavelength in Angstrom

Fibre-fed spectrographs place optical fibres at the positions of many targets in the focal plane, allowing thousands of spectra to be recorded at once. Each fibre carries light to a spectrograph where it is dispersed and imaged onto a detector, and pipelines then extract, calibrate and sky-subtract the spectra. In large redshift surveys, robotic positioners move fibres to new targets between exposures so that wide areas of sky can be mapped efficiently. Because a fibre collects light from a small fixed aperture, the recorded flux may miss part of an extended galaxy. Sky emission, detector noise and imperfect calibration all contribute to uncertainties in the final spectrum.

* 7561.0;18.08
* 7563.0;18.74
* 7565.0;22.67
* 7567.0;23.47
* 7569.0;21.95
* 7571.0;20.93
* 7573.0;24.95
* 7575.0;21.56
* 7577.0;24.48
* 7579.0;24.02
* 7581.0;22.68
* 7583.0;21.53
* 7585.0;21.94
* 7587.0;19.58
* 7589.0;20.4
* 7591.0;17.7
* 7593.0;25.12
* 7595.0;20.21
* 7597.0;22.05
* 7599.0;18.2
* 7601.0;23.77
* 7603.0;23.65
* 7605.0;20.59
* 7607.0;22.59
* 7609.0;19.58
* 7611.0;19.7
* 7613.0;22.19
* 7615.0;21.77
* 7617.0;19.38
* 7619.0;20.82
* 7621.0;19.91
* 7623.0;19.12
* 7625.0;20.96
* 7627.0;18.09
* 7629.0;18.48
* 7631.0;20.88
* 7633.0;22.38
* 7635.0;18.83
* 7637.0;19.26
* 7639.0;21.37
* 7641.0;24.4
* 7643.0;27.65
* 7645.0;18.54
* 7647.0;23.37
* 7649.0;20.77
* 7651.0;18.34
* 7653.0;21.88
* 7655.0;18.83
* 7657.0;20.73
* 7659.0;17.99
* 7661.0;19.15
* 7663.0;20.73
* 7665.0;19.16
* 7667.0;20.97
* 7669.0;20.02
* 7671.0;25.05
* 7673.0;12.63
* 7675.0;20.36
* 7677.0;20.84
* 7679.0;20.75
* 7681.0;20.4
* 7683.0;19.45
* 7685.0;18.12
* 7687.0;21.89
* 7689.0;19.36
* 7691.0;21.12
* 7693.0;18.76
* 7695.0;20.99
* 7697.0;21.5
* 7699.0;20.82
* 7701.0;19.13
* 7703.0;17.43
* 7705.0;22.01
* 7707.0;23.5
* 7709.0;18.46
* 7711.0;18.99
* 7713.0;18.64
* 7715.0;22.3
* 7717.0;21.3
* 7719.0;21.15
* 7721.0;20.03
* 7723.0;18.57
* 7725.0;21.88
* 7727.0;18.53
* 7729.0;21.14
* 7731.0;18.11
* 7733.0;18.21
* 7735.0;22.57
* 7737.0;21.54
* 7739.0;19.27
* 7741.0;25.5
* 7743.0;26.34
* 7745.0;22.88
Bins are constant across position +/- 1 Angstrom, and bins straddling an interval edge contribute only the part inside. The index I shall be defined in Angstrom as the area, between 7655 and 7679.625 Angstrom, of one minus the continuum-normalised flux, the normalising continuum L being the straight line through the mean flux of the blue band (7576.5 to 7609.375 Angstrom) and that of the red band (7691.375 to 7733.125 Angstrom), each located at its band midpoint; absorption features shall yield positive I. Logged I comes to 1.1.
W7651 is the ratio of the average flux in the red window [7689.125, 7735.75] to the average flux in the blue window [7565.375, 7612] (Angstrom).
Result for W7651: 0.9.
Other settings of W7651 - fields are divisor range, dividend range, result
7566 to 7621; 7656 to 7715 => 0.92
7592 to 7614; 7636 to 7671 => 0.97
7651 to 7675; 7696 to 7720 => 1.04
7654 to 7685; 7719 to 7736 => 1.01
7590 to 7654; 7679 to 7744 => 0.98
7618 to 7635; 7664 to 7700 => 1.01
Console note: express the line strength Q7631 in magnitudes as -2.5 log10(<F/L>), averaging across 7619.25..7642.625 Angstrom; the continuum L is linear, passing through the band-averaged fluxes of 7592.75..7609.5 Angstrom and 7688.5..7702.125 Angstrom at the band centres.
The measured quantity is 0.035 mag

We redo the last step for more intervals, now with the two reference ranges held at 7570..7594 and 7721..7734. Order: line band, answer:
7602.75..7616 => 0.01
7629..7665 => 0.01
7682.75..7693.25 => 0.02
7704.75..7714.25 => -0.02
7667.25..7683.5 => 0.02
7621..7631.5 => 0.10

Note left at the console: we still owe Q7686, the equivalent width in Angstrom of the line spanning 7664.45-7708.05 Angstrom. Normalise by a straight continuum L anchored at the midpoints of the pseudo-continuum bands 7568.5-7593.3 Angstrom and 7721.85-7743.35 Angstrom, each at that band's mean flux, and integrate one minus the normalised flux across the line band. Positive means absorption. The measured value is 2.1 Angstrom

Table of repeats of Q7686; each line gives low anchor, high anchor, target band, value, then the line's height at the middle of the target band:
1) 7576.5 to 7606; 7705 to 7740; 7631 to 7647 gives -0.5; 21.2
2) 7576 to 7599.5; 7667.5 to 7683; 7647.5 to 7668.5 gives 0.4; 20.3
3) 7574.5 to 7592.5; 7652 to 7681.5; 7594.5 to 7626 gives 0.3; 21.1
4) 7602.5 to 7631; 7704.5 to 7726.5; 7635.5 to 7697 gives 0.2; 20.5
